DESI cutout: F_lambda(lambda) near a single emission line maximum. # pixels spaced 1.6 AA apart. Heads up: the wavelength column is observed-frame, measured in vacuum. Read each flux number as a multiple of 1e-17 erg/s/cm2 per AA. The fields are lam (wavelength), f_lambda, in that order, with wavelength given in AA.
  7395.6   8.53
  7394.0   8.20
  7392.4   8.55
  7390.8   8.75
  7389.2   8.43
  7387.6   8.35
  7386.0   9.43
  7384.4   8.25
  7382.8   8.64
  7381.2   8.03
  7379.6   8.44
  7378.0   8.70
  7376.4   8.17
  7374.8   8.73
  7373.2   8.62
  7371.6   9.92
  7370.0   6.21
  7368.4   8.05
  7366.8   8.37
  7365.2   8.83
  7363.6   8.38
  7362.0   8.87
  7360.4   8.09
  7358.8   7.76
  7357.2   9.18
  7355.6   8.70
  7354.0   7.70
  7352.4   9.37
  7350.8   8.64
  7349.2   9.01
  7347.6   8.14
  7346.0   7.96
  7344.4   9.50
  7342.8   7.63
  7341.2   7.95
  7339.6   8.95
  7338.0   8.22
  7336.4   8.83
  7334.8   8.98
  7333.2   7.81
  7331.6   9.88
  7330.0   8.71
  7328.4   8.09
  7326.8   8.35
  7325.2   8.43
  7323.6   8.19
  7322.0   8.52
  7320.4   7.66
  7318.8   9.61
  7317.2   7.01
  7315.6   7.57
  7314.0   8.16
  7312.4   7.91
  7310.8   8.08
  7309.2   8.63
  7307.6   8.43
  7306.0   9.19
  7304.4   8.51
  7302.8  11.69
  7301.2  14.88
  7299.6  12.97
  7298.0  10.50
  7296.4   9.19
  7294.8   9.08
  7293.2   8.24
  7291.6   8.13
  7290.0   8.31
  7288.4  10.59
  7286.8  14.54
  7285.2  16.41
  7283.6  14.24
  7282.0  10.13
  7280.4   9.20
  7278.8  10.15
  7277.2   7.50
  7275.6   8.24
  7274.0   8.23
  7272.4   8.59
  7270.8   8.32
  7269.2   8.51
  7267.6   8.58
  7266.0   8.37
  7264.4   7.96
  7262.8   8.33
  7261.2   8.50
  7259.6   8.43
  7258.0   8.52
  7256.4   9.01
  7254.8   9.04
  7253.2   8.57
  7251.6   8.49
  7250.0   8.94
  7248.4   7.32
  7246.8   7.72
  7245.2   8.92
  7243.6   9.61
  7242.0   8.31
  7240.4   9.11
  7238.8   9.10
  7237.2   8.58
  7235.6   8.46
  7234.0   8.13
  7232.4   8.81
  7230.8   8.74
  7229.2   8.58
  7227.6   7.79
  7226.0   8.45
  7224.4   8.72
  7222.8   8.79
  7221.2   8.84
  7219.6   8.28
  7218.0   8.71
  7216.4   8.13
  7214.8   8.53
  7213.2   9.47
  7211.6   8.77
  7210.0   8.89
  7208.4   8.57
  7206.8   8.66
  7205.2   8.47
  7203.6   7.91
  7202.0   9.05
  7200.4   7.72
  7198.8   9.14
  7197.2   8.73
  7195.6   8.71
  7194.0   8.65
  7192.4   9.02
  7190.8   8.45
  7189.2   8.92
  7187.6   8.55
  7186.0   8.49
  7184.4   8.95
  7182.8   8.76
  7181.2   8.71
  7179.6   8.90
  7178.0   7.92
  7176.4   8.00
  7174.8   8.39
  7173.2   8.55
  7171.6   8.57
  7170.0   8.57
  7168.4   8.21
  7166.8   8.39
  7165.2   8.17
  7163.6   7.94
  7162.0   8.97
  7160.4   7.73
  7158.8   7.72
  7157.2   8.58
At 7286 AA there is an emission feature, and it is [S II] 6716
